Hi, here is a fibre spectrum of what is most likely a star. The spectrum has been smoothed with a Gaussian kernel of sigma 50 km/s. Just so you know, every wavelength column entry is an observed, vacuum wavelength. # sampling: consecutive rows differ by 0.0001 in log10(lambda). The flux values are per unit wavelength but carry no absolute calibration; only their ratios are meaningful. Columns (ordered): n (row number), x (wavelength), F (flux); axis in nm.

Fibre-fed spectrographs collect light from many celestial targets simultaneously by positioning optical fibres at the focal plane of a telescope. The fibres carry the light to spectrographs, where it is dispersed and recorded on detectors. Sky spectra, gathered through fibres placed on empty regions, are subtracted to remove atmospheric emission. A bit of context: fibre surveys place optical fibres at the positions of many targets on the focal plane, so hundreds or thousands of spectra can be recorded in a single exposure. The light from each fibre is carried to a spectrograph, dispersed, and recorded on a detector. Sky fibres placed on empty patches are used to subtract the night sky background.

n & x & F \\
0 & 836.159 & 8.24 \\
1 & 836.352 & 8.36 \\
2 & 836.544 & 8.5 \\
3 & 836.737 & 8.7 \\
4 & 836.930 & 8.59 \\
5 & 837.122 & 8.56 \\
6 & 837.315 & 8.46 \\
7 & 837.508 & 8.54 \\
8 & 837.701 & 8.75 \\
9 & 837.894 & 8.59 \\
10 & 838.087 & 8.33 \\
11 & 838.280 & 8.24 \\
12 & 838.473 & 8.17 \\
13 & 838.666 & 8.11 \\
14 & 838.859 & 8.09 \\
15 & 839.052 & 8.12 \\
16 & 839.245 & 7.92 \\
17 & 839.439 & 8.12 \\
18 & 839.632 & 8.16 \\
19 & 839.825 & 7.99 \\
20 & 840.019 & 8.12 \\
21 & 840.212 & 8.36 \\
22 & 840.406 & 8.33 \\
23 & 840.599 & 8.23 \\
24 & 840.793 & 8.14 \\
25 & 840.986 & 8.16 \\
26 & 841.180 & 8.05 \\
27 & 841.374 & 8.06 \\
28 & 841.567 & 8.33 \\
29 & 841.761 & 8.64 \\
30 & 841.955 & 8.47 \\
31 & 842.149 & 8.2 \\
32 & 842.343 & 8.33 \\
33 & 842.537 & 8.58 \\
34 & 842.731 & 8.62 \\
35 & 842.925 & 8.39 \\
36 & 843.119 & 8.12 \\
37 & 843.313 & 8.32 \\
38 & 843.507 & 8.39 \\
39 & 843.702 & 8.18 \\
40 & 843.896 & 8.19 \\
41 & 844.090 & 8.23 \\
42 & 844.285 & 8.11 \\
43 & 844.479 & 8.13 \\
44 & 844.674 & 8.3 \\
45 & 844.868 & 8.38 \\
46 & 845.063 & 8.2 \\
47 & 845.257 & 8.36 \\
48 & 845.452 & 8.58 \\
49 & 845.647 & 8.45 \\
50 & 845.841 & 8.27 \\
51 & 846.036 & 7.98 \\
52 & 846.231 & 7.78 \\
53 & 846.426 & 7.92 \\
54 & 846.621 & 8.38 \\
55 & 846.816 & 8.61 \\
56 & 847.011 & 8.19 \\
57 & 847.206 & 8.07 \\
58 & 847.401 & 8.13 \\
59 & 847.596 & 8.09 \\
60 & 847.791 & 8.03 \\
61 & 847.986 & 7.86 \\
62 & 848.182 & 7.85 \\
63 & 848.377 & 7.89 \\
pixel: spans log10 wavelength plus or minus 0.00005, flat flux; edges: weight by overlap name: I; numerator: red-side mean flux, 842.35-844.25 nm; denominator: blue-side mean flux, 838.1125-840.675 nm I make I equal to 1.0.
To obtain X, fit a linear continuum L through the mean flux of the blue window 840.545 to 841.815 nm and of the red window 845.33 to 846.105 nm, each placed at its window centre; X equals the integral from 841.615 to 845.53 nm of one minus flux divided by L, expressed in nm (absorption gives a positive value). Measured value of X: -0.03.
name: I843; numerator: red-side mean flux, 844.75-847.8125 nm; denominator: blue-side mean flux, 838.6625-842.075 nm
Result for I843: 1.00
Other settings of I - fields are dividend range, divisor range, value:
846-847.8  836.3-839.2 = 0.97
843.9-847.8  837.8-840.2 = 1.01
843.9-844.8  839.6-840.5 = 1.00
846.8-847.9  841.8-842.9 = 0.97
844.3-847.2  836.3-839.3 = 0.98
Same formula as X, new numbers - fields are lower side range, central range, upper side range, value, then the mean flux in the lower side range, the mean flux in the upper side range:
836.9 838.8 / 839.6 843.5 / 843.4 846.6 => 0.015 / 8.42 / 8.22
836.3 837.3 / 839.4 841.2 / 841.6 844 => 0.058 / 8.55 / 8.37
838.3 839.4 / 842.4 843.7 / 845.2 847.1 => -0.032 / 8.09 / 8.25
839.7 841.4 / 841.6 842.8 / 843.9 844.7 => -0.043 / 8.16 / 8.18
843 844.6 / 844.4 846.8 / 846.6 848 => -0.013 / 8.21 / 8.18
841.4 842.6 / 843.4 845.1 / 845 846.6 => 0.010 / 8.4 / 8.2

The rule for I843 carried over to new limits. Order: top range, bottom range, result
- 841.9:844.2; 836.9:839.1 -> 0.99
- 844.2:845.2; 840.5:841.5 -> 1.01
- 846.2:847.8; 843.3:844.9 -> 0.99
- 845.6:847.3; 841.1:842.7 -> 0.98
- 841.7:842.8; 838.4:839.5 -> 1.05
